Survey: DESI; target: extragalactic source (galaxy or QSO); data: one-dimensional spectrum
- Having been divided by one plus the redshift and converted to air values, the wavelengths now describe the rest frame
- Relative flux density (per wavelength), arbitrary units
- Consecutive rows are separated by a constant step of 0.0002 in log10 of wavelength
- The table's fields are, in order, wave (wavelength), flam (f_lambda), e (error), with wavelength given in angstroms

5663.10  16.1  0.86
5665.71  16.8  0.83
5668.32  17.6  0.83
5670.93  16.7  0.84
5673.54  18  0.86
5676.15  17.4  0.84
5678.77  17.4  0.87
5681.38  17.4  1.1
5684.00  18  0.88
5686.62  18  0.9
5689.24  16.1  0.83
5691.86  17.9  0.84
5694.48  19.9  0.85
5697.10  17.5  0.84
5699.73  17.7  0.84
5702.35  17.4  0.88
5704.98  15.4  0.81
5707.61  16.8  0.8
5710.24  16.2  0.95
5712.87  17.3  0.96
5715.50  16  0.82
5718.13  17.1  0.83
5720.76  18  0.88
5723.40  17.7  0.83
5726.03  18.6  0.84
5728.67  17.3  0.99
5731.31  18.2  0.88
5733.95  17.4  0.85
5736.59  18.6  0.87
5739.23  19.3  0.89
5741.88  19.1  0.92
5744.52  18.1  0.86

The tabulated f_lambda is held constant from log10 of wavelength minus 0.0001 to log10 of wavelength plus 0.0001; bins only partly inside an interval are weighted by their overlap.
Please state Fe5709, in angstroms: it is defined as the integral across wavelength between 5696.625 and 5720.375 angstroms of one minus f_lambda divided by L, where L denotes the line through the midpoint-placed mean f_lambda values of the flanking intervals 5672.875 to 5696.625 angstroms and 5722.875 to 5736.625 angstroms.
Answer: 1.3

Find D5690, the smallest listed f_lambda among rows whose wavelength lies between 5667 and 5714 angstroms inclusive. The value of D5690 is 15.4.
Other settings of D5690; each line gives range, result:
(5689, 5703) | 16.1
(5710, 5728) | 16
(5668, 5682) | 16.7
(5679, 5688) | 17.4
